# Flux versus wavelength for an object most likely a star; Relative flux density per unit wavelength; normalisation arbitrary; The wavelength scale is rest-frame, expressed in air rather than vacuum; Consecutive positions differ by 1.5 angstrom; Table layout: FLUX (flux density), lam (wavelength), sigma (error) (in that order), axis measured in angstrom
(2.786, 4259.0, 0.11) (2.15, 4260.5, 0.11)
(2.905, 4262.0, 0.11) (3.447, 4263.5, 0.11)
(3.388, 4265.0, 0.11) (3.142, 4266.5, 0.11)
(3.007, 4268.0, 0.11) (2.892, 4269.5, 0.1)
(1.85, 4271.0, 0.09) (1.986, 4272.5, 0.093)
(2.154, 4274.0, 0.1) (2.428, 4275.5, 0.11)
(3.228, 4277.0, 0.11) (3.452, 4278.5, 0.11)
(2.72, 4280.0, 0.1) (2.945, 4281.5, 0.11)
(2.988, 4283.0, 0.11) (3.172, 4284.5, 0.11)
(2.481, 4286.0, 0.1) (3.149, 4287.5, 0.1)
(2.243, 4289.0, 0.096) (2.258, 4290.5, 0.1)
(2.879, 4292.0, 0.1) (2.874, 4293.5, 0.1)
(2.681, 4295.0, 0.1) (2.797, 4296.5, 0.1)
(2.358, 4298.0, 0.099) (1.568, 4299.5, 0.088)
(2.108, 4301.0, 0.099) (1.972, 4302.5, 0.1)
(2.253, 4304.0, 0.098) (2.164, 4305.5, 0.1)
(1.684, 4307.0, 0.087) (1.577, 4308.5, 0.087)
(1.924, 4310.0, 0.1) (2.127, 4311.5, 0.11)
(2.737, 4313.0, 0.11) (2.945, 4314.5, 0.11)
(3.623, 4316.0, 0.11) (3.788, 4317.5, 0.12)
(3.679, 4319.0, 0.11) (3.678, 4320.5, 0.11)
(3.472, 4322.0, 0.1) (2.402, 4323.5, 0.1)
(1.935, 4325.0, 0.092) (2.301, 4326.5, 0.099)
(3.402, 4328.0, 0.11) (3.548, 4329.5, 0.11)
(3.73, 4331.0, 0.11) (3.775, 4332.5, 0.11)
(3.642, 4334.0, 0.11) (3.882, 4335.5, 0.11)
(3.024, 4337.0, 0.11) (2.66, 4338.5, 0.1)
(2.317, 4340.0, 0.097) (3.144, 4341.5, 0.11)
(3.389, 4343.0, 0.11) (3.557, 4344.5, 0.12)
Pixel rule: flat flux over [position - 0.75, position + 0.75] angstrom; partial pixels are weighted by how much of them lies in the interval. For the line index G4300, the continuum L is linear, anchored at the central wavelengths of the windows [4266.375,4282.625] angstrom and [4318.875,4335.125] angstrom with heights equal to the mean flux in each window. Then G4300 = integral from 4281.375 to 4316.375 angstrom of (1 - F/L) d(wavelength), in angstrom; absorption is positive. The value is 5.7 angstrom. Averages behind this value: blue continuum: 2.7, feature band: 2.46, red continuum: 3.23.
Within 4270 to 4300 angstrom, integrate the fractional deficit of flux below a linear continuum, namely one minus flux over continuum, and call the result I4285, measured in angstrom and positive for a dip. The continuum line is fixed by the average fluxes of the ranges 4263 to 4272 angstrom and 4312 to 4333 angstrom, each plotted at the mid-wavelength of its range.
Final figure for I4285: 3.8 angstrom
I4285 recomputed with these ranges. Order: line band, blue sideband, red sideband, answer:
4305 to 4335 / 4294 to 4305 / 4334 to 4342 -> -2.38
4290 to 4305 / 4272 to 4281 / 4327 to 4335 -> 3.23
